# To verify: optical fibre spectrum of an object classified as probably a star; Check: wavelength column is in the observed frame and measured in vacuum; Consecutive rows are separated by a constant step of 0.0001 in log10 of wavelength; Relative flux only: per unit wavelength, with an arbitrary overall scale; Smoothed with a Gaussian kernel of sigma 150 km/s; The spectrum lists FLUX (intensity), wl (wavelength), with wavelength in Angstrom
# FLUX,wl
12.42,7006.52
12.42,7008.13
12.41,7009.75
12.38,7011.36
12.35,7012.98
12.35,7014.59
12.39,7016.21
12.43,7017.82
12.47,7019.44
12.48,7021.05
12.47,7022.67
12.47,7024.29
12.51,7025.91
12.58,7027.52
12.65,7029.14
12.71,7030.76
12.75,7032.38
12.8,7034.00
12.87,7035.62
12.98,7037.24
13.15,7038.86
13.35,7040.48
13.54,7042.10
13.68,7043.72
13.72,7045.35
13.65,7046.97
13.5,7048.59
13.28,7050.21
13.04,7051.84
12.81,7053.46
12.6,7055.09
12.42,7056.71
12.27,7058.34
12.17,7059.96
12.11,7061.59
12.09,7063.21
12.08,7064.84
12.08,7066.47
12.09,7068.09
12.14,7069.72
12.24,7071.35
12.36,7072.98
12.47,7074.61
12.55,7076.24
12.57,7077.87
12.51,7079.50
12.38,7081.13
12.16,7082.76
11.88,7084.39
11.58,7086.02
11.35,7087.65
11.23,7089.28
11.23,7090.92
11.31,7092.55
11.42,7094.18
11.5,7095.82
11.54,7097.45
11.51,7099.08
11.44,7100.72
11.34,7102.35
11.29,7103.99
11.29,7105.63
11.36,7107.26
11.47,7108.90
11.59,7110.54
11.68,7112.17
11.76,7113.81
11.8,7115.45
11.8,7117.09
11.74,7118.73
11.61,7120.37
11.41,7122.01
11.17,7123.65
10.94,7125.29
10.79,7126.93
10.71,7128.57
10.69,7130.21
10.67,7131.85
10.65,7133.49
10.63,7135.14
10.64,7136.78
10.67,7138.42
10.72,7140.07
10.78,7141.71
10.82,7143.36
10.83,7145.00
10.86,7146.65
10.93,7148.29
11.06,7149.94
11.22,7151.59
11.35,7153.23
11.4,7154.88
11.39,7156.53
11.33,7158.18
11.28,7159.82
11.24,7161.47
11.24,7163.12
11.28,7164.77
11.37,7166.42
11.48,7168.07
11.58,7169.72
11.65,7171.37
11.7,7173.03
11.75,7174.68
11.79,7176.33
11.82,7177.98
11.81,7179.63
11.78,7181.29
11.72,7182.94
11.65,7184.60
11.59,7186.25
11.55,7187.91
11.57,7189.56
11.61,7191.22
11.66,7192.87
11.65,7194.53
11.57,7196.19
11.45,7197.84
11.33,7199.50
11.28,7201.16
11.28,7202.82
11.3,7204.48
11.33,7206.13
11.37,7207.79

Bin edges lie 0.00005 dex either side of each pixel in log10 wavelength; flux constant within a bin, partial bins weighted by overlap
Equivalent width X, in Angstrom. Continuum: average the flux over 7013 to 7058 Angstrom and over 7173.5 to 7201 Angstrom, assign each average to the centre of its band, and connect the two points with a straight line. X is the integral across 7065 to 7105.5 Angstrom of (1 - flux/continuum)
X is 2.04 Angstrom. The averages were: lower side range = 12.9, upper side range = 11.6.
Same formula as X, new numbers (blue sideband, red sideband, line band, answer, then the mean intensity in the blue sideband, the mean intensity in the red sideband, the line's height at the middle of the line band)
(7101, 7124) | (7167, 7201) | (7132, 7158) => 1.43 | 11.5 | 11.6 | 11.6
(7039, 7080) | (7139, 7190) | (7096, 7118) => 1.03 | 12.7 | 11.4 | 12.1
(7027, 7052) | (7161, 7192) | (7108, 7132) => 1.75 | 13.1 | 11.6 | 12.2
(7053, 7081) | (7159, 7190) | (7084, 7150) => 4.22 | 12.3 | 11.6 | 12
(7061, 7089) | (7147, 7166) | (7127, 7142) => 1.04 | 12.1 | 11.2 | 11.5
